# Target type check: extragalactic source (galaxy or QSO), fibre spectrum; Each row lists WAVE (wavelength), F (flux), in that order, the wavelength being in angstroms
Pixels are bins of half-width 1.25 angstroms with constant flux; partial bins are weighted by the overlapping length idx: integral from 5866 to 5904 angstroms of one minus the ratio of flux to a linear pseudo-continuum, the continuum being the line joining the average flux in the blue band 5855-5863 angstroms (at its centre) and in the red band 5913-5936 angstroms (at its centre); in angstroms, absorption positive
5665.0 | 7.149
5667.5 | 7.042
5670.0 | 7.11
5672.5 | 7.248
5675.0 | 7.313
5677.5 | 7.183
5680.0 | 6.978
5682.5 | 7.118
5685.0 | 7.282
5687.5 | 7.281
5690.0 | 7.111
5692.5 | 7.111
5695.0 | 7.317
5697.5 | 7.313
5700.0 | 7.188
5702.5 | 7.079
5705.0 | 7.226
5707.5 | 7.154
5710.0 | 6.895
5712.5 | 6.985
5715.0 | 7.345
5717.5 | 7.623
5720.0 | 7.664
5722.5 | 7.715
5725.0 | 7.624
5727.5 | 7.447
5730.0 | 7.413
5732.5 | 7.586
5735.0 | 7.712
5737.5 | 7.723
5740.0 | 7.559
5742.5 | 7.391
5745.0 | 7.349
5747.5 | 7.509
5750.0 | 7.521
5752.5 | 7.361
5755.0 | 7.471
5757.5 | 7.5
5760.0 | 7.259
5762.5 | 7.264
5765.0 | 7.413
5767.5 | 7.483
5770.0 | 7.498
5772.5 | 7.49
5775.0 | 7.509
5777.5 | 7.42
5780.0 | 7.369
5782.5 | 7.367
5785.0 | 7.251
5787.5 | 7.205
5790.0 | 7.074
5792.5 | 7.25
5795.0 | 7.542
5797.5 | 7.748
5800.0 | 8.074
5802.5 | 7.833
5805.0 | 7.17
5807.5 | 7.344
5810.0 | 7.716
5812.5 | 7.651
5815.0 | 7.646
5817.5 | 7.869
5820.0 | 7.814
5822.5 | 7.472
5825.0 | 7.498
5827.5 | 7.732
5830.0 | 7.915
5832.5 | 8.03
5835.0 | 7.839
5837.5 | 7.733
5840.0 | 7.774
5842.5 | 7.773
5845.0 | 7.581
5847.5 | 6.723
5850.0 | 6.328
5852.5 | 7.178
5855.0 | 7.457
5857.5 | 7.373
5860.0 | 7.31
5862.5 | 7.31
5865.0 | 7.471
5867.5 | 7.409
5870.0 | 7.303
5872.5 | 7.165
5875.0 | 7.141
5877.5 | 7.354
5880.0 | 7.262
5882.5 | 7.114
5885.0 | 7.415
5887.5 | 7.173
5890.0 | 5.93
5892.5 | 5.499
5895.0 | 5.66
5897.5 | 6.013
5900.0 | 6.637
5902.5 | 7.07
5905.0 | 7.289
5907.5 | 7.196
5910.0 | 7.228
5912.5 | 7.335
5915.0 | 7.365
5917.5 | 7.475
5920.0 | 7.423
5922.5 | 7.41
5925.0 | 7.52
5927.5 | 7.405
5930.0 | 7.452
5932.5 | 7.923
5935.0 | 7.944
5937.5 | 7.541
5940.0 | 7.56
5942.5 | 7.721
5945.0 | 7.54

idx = 3.1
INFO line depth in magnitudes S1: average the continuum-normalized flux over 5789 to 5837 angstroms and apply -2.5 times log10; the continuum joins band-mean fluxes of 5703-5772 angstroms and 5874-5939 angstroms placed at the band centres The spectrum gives -0.05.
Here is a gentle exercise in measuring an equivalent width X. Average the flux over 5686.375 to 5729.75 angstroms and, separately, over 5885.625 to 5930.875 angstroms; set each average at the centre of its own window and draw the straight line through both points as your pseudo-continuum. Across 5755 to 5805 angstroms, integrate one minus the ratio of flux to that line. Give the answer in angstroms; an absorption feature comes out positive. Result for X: -1.9 angstroms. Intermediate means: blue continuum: 7.3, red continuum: 6.95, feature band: 7.44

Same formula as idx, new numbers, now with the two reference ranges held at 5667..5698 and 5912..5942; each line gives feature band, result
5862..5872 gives 0.1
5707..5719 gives 0.0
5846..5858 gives 0.7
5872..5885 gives 0.4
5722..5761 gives -1.3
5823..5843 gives -1.0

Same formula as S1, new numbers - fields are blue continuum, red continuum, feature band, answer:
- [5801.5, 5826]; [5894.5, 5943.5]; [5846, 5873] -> 0.040 mag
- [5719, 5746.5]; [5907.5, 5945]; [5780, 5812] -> 0.011 mag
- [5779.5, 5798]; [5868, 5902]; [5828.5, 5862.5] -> -0.069 mag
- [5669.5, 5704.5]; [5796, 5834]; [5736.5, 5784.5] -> 0.006 mag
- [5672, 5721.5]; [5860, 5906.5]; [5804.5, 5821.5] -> -0.087 mag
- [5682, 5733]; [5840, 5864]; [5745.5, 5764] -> -0.018 mag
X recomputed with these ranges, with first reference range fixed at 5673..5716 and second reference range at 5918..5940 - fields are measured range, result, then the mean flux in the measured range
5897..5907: 0.9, 6.84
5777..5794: 0.1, 7.27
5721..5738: -0.9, 7.6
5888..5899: 2.4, 5.89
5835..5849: -0.2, 7.52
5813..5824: -0.5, 7.69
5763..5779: -0.3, 7.46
